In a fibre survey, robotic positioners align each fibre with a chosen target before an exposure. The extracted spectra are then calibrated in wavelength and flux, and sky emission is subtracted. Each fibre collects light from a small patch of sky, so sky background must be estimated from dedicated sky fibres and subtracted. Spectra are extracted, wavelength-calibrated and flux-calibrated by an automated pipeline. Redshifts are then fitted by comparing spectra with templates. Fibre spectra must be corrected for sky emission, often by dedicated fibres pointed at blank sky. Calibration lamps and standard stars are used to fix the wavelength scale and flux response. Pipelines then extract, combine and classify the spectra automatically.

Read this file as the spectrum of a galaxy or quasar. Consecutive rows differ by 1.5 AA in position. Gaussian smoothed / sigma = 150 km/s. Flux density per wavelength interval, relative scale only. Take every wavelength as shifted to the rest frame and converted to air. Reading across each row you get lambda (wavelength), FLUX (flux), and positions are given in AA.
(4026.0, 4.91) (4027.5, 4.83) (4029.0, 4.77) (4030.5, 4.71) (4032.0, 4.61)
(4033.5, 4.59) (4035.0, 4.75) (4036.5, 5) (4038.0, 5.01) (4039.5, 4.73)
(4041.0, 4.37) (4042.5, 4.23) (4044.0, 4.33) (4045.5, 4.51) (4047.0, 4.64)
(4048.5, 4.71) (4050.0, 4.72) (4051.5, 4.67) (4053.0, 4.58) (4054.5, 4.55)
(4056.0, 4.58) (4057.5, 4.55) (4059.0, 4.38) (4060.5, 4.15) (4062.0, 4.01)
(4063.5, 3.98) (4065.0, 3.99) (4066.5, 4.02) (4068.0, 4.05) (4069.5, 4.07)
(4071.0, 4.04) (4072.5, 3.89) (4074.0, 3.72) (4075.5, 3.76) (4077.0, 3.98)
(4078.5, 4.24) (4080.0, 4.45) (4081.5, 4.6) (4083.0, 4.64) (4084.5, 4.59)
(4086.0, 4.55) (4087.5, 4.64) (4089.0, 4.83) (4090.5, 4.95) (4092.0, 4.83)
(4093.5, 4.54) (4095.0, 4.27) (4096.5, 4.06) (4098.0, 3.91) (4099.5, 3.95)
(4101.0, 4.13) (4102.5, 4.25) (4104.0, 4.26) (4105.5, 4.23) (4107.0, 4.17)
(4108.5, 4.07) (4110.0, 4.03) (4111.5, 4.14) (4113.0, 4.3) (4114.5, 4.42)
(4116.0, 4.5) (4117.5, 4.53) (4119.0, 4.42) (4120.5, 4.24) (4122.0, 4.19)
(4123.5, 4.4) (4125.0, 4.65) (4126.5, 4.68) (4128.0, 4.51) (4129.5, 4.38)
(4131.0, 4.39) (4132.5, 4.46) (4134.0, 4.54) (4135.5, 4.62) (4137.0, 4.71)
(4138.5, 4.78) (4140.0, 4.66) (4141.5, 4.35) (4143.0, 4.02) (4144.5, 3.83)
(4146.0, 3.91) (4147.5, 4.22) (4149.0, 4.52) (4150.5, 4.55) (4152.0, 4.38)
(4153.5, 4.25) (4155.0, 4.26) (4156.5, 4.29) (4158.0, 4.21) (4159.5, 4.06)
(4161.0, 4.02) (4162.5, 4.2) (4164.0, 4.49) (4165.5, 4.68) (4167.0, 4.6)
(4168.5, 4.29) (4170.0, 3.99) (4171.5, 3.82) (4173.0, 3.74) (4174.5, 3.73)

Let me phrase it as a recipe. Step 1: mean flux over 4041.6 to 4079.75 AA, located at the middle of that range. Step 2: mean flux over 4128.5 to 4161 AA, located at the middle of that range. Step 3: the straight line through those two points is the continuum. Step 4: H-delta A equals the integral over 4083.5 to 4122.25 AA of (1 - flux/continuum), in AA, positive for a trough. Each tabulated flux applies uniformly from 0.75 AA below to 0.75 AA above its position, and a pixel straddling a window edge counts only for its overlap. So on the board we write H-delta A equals -0.4 AA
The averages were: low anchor 4.26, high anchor 4.35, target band 4.35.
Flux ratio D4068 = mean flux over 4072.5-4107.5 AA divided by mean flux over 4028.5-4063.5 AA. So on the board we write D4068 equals 0.9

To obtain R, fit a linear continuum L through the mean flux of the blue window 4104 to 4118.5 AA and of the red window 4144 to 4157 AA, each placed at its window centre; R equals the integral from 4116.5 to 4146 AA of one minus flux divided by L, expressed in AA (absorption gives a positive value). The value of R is -1.16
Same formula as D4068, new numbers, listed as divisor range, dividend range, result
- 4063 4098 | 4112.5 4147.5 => 1.03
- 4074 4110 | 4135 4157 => 1.01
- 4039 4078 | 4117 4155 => 1.03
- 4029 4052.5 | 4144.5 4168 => 0.92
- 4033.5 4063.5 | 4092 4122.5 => 0.94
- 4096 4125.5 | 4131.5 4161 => 1.02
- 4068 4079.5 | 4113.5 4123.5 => 1.10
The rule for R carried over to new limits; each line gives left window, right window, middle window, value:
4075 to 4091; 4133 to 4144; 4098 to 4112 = 1.1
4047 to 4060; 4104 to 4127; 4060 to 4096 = 1.6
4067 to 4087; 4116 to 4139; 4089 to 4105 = -0.1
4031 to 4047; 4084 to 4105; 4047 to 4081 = 2.1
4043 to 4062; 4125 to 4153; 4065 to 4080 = 1.6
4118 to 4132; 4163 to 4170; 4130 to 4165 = 0.8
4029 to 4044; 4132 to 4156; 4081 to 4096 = -0.4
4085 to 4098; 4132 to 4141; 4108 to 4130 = 1.1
